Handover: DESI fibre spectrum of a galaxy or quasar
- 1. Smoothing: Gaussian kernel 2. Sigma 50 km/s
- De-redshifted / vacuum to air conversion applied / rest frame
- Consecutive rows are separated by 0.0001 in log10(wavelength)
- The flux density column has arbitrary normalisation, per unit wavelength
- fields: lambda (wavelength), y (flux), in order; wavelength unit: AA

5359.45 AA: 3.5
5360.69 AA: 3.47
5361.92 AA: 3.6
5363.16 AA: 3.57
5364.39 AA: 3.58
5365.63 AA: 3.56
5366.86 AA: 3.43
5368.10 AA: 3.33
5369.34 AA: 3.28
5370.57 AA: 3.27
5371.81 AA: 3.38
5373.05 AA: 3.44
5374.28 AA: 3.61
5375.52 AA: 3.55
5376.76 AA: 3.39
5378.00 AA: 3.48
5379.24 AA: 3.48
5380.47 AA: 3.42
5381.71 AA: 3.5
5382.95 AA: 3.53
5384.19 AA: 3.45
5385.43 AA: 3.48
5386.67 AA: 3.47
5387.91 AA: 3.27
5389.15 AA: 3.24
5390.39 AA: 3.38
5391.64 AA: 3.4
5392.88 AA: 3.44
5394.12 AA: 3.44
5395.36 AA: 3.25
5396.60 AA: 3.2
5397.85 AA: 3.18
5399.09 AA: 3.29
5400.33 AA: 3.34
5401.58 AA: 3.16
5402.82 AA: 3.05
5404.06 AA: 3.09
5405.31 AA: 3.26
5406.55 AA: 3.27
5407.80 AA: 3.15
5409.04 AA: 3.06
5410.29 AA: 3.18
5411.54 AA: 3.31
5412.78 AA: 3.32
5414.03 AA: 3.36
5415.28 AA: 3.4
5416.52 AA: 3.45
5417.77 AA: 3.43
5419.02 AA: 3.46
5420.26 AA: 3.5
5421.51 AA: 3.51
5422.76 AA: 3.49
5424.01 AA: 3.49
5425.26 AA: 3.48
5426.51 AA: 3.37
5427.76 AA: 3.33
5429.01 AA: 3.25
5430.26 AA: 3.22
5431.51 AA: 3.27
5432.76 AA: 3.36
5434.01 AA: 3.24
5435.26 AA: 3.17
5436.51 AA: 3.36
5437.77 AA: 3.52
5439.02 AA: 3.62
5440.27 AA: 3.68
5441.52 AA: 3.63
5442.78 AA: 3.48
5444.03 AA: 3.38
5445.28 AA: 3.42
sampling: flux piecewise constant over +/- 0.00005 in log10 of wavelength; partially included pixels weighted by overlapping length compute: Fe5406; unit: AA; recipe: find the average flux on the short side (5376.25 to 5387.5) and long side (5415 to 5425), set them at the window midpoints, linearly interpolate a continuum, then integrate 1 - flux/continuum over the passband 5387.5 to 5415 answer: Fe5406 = 1.66 AA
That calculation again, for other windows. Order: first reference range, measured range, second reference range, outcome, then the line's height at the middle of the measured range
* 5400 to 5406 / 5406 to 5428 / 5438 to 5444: -0.3 AA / 3.32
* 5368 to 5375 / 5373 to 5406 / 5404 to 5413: -0.6 AA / 3.3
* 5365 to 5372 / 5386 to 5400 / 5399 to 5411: -0.3 AA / 3.24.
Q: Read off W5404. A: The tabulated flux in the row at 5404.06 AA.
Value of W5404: 3.09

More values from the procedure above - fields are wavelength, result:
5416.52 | 3.45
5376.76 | 3.39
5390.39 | 3.38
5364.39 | 3.58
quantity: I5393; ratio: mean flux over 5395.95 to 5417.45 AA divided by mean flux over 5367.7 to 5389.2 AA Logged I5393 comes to 0.9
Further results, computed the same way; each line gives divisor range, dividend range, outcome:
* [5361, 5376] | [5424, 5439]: 0.96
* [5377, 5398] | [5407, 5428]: 0.99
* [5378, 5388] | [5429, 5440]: 0.97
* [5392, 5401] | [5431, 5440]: 1.02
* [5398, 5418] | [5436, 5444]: 1.09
